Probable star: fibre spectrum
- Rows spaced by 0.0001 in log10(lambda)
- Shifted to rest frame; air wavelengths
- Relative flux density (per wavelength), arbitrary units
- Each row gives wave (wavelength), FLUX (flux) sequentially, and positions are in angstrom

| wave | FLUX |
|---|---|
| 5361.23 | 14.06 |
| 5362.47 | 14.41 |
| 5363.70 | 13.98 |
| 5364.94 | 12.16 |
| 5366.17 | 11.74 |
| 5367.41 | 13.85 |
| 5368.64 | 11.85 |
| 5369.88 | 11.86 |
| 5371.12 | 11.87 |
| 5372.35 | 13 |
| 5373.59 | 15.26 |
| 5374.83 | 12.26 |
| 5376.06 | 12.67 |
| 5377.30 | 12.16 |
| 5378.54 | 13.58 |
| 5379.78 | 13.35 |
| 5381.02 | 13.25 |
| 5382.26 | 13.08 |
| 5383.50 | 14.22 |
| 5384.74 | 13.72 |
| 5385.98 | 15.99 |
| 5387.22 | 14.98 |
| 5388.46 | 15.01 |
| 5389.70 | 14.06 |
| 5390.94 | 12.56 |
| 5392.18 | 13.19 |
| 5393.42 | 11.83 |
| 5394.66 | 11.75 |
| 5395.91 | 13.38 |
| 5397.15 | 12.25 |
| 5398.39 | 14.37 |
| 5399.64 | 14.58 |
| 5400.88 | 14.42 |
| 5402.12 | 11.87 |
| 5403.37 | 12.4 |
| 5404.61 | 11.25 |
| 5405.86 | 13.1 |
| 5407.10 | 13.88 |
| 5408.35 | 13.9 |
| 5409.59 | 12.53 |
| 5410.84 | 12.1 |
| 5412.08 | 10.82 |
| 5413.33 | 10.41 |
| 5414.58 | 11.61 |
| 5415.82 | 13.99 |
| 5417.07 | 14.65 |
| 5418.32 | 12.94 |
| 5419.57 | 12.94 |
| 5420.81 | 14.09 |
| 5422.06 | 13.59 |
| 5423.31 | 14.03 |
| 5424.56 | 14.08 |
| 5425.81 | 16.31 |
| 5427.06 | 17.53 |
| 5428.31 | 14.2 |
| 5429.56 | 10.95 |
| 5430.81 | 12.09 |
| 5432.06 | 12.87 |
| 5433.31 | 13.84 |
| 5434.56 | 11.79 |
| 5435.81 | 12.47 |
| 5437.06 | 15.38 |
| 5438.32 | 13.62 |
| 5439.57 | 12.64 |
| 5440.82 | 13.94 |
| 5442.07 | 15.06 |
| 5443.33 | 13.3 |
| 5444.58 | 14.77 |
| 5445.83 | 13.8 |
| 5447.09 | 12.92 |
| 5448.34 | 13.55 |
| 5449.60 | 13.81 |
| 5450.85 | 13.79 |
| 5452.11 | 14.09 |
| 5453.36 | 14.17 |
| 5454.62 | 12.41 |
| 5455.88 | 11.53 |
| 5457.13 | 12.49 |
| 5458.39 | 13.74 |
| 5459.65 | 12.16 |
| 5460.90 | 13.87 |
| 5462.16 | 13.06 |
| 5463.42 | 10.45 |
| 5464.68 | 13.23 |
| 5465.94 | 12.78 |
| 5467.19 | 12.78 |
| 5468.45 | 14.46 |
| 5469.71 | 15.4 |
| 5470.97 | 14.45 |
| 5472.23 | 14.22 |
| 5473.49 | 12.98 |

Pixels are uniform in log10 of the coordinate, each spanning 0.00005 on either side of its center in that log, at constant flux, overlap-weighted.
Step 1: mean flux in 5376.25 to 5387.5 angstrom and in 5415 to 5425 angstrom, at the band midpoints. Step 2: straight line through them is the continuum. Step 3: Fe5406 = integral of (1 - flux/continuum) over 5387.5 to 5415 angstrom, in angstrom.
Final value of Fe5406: 1.8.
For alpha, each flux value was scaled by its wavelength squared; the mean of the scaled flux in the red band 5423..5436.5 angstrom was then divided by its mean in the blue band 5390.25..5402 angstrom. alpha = 1.1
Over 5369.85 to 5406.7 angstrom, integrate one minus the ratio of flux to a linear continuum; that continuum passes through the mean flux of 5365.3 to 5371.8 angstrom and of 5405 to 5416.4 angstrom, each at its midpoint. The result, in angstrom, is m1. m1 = -2.8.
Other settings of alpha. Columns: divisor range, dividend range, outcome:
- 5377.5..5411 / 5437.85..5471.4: 1.03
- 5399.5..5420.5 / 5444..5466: 1.05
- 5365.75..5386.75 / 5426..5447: 1.06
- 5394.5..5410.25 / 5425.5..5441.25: 1.05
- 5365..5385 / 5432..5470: 1.06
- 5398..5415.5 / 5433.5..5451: 1.09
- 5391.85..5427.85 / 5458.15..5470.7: 1.02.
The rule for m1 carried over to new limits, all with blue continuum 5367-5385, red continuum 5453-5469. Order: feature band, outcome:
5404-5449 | -1.56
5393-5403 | -0.06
